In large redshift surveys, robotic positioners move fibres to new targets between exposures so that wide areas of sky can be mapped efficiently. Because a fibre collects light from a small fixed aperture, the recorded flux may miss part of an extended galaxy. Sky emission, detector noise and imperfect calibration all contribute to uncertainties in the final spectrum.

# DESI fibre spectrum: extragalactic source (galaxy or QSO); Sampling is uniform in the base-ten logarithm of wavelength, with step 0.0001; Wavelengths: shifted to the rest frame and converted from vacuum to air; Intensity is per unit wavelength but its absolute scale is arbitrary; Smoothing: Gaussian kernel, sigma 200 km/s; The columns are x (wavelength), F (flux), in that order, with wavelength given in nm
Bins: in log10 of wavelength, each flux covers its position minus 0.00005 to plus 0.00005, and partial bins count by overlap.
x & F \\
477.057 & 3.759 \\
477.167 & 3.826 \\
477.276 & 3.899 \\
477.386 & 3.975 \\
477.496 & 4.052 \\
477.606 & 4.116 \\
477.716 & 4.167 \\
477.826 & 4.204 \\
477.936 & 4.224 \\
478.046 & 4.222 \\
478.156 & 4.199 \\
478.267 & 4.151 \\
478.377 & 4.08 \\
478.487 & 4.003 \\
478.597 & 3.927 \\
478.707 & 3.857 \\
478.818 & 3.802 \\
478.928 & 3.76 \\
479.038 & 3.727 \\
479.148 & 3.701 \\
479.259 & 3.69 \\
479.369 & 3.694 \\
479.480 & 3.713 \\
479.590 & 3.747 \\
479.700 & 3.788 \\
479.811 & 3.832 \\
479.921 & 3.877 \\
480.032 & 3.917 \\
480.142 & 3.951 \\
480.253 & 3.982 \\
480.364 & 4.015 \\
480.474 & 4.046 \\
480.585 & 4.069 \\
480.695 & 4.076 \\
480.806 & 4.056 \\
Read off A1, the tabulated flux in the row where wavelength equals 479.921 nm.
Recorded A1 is 3.877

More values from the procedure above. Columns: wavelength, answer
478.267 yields 4.151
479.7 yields 3.788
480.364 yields 4.015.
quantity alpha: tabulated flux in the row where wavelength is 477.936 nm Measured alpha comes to 4.224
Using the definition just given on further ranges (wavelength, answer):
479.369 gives 3.694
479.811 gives 3.832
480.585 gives 4.069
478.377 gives 4.08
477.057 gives 3.759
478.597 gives 3.927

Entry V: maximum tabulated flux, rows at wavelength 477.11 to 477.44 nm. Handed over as 3.975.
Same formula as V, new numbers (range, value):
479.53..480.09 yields 3.917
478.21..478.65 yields 4.151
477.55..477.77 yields 4.167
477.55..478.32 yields 4.224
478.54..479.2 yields 3.927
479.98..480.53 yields 4.046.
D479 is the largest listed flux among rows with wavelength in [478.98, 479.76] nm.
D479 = 3.788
